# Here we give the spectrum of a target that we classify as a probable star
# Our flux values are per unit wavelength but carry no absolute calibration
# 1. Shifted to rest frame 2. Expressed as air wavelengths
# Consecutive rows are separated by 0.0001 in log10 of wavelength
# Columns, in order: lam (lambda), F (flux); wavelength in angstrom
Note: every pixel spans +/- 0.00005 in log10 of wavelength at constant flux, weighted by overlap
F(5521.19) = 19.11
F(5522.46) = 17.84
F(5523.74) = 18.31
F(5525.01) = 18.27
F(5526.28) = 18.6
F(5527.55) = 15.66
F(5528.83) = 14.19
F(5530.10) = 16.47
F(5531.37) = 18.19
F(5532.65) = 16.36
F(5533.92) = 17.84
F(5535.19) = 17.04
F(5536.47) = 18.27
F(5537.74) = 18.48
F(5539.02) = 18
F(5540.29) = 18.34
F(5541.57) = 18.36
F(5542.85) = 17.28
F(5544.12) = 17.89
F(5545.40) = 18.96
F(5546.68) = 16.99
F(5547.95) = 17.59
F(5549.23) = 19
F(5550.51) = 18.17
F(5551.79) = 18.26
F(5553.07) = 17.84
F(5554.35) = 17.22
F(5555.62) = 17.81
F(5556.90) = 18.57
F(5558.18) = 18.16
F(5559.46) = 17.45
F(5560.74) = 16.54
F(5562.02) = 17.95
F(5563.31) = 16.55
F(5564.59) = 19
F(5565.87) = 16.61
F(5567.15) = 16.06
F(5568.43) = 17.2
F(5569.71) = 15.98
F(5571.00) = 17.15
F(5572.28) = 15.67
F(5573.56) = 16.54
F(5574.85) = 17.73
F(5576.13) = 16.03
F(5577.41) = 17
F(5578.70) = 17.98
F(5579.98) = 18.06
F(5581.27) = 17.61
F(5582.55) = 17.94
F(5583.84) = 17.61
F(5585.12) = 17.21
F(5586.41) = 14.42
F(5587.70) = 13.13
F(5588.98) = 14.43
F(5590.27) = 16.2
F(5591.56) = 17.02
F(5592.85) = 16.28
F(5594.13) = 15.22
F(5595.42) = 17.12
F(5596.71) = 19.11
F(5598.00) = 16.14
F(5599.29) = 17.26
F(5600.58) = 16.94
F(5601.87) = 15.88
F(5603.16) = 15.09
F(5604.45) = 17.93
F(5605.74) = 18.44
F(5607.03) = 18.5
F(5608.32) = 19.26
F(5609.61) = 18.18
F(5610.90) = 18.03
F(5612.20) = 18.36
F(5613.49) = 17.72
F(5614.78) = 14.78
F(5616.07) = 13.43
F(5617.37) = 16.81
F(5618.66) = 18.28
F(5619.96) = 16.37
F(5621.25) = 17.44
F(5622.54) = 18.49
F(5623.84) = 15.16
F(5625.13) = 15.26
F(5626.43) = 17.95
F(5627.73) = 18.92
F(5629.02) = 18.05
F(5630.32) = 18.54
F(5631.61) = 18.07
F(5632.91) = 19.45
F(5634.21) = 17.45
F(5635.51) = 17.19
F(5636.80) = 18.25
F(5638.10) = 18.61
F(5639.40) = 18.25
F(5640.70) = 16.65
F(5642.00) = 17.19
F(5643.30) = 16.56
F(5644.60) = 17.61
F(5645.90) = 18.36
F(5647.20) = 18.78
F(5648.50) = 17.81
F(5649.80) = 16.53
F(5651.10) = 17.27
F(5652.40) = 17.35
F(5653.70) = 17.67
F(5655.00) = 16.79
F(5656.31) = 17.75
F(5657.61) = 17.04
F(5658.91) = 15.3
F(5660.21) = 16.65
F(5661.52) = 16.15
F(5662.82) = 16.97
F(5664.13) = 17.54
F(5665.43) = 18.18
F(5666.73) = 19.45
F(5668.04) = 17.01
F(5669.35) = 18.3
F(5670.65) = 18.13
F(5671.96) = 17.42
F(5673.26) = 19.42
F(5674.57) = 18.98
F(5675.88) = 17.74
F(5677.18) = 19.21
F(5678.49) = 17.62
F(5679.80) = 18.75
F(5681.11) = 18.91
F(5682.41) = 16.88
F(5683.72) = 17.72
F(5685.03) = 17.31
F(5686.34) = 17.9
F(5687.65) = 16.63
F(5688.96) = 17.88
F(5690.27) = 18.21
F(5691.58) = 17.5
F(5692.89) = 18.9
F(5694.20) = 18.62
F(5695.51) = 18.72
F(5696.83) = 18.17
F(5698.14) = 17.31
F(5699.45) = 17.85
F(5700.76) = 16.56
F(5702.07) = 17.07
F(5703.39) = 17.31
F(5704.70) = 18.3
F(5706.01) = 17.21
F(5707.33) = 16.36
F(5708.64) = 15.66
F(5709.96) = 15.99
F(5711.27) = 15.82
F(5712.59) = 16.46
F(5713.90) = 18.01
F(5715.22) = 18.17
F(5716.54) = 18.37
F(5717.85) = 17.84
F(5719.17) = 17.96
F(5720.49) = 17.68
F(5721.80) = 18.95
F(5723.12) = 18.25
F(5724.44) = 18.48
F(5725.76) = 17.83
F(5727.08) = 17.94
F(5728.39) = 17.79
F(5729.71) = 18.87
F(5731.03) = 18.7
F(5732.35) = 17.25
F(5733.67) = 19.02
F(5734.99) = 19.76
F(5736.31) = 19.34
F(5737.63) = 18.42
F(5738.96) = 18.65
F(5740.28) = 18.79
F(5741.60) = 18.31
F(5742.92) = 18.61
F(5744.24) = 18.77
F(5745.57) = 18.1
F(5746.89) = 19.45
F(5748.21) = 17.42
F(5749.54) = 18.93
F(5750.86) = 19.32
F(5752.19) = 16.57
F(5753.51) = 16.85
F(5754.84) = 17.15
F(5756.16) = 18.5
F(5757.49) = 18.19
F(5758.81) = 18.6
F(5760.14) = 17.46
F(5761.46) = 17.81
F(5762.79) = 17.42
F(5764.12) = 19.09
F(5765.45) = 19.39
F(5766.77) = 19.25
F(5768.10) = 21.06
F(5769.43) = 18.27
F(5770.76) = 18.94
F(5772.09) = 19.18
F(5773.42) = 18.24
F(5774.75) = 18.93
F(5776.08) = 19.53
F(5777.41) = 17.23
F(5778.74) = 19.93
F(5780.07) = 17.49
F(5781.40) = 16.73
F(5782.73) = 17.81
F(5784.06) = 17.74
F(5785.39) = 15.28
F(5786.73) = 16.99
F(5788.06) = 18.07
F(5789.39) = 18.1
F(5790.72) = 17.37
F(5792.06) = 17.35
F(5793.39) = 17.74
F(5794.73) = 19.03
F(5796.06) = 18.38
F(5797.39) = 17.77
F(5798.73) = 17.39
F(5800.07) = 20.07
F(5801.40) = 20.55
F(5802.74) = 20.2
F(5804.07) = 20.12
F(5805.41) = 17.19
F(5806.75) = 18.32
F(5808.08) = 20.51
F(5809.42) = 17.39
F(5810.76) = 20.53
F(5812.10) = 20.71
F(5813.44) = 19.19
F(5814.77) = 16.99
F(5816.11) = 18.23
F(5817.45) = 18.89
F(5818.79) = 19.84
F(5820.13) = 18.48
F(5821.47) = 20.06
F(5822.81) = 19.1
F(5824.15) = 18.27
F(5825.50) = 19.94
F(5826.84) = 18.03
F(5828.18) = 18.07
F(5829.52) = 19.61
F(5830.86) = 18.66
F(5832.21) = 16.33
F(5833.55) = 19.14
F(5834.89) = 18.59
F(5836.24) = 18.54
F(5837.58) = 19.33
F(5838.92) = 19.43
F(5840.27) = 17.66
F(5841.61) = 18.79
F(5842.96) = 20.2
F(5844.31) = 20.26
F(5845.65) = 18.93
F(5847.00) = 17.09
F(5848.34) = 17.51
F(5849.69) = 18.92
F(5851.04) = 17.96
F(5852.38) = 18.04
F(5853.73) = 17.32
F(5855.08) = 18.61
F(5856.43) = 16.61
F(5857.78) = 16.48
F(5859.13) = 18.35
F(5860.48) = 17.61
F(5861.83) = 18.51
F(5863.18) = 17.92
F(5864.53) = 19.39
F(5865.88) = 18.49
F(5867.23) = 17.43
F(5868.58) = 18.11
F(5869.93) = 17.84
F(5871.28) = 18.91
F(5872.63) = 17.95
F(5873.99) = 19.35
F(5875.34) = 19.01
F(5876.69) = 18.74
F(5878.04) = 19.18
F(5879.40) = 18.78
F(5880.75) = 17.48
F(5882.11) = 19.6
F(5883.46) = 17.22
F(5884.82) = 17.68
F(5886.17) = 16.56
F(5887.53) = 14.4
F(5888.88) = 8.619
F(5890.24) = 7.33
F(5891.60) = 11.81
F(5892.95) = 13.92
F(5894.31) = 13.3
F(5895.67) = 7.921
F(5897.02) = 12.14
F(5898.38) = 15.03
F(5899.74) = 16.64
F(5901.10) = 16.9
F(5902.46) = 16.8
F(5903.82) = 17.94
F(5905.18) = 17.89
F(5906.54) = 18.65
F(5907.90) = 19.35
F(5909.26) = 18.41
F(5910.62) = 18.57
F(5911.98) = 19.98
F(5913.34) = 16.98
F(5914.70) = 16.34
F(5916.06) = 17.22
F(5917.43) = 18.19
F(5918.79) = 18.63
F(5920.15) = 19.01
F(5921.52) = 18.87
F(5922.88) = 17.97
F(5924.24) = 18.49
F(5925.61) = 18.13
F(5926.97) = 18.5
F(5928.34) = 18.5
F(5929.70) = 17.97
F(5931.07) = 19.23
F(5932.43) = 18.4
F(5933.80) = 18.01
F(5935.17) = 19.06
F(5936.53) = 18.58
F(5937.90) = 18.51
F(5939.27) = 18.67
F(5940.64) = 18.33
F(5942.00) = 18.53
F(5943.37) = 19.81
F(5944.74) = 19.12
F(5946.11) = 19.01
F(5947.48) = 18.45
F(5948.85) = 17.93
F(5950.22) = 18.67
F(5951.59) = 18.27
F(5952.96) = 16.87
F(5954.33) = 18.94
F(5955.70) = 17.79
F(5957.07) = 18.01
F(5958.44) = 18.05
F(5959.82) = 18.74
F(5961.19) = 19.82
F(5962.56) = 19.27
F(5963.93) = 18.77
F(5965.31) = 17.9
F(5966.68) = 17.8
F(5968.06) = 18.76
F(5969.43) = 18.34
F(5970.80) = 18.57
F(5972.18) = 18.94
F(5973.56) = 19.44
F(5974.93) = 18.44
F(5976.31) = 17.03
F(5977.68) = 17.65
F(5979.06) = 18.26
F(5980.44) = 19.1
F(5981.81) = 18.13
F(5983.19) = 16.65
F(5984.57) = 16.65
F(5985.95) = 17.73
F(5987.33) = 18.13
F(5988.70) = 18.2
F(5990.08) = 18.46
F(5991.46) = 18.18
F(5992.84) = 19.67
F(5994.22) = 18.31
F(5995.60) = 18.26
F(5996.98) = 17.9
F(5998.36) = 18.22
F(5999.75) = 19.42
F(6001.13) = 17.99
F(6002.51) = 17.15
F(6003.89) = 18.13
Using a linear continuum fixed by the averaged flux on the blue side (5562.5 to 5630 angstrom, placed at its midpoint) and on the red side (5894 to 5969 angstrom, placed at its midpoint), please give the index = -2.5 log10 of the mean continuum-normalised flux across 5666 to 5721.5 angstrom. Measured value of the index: -0.03 mag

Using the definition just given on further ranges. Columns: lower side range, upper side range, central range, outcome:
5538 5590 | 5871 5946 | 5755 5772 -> -0.08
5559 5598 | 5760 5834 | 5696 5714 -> 0.05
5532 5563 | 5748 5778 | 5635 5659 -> 0.04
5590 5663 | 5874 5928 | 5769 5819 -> -0.10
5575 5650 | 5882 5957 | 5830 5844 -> -0.09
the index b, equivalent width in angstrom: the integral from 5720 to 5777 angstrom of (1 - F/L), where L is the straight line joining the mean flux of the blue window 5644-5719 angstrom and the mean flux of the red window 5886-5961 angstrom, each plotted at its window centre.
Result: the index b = -3.2 angstrom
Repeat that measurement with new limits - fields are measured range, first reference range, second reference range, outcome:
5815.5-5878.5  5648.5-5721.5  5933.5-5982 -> -1.31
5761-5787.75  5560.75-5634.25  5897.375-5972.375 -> -0.97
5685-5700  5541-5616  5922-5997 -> -0.35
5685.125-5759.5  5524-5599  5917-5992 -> -1.11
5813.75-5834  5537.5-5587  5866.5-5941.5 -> -1.67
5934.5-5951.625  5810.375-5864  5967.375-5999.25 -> -0.36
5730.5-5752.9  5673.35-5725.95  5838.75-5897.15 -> -1.26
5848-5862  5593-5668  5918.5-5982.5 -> 0.28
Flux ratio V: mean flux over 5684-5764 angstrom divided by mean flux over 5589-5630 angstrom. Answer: 1.1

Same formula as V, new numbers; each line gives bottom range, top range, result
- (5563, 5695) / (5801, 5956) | 1.03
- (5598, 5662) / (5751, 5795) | 1.04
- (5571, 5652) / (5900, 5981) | 1.07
